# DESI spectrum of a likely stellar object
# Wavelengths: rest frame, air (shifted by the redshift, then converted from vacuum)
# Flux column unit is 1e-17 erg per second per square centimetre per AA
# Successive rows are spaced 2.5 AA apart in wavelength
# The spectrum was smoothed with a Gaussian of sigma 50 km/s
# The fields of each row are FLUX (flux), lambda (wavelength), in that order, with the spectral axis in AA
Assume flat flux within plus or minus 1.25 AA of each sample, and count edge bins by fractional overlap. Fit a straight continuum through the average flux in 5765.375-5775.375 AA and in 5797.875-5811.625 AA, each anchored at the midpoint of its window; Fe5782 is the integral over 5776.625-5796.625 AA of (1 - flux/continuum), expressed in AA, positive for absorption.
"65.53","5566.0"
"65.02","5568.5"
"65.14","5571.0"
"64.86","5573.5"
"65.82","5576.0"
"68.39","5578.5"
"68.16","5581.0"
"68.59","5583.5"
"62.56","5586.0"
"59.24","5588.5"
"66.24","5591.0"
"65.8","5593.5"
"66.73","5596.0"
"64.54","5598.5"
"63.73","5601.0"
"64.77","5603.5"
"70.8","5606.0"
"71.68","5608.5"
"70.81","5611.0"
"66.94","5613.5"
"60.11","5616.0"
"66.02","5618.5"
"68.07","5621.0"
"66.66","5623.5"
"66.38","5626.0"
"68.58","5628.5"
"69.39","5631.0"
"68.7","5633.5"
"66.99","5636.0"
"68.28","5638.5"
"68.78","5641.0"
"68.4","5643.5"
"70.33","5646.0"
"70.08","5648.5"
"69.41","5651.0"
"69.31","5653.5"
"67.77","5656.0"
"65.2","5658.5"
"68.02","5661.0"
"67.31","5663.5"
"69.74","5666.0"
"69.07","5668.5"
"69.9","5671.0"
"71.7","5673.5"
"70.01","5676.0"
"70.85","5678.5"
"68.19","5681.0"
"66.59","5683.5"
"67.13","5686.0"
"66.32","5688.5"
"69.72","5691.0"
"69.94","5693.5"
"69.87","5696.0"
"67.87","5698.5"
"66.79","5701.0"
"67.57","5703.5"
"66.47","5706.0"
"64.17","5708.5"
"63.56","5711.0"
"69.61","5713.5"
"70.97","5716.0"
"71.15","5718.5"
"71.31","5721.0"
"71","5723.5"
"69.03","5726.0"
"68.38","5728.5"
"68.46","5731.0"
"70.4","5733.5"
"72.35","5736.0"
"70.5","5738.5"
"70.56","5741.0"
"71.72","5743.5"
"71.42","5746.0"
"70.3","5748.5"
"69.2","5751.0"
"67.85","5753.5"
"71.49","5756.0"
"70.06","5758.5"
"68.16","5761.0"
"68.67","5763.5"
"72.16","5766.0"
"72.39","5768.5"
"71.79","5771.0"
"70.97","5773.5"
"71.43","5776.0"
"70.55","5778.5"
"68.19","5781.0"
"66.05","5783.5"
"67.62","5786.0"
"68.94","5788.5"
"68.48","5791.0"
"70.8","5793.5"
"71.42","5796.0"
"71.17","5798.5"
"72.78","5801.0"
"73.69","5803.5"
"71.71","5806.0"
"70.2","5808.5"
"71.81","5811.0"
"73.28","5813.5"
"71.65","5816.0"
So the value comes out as 0.8 AA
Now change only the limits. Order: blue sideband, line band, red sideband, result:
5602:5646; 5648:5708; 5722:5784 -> 0.28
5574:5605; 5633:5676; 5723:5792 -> -1.05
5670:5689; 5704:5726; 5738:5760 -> 0.35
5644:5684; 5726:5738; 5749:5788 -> -0.06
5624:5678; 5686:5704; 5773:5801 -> 0.21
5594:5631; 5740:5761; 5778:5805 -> -0.28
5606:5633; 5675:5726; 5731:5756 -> 0.74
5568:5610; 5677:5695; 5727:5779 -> 0.05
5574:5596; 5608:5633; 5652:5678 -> -0.11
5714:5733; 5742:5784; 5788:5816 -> 0.29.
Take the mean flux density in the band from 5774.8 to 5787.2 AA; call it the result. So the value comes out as 68.8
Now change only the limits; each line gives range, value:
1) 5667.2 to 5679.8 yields 70.3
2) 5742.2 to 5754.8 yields 70.1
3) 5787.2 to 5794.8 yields 69.4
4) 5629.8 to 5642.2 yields 68.4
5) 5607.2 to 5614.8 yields 69.8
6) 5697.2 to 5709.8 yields 66.6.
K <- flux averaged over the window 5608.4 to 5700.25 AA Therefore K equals 68.3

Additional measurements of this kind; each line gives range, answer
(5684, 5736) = 68.6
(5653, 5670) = 68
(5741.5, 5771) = 70.4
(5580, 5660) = 67.2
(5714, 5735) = 70.1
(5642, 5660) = 68.6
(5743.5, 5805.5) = 70.3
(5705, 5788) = 69.6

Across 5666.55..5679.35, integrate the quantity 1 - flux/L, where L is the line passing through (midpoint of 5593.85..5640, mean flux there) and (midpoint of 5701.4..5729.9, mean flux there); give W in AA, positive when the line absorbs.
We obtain -0.4 AA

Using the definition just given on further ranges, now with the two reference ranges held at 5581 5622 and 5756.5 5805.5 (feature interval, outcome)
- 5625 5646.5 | -0.5 AA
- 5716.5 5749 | -0.6 AA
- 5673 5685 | -0.2 AA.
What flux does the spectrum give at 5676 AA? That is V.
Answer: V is 70.01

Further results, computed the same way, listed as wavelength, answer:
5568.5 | 65.02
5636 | 66.99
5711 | 63.56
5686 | 67.13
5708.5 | 64.17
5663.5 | 67.31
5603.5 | 64.77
